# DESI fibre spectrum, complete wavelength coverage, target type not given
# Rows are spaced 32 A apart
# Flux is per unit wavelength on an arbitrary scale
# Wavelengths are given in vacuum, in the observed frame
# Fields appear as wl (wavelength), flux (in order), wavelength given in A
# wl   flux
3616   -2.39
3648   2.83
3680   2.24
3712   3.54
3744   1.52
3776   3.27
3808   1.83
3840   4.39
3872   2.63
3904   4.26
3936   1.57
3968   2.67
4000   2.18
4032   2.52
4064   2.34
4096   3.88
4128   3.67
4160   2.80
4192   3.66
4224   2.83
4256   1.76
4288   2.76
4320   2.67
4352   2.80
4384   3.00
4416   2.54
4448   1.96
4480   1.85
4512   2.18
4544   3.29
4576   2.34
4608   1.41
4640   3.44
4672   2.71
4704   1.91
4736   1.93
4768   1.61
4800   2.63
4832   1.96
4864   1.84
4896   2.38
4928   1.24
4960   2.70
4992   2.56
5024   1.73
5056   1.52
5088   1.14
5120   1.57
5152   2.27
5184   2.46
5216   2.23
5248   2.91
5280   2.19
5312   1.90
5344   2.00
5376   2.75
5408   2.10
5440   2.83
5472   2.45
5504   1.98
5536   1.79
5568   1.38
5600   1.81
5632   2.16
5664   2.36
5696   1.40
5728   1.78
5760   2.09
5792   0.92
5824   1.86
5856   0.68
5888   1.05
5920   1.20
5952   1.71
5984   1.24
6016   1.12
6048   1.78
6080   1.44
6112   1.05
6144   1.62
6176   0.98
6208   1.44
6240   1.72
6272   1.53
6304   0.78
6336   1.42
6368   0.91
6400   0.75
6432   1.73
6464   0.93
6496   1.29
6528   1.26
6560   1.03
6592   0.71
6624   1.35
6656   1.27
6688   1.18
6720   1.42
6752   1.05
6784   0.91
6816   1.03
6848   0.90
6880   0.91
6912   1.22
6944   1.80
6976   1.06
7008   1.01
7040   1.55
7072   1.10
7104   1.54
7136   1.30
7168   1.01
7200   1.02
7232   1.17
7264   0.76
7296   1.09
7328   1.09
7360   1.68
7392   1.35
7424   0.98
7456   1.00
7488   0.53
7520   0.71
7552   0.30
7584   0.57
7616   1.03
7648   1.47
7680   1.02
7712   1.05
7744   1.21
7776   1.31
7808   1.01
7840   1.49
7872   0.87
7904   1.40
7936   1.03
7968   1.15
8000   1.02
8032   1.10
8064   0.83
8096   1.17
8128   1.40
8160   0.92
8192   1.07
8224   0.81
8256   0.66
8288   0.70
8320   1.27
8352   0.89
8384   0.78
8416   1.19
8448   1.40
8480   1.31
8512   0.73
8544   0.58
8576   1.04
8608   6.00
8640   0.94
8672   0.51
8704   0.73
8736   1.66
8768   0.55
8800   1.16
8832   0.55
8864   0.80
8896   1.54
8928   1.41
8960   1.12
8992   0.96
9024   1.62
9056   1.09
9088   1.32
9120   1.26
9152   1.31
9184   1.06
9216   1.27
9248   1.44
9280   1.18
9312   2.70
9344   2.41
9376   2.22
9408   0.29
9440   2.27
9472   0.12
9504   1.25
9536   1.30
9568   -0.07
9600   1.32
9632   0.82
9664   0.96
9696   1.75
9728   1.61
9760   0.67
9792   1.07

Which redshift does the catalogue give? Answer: 1.309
